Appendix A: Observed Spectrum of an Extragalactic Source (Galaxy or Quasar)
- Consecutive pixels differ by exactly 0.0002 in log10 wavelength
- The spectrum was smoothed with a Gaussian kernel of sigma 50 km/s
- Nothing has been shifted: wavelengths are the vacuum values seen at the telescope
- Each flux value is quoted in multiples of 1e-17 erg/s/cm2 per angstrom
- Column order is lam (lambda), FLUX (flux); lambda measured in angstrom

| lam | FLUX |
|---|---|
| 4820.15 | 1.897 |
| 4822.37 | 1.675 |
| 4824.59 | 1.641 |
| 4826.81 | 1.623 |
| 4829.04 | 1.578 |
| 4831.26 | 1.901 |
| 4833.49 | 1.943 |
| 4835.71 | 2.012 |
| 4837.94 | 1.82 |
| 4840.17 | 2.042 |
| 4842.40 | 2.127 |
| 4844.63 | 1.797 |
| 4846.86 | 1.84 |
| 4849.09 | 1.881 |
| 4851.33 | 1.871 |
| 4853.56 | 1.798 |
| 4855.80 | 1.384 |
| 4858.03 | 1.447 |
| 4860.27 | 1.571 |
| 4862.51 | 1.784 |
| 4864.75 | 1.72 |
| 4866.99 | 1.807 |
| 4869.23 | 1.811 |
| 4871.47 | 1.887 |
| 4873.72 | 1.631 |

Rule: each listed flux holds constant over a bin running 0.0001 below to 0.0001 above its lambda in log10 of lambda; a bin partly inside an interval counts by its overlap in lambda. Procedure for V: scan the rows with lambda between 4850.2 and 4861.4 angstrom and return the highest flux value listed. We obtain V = 1.871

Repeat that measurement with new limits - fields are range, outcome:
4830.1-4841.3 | 2.042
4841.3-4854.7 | 2.127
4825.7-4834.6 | 1.943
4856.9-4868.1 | 1.807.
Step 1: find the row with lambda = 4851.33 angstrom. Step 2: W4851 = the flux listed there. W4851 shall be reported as 1.871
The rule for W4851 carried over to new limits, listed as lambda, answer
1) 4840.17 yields 2.042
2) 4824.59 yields 1.641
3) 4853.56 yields 1.798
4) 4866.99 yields 1.807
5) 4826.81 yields 1.623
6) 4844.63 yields 1.797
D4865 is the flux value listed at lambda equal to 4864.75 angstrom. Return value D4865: 1.72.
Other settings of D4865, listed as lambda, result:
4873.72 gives 1.631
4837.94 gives 1.82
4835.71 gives 2.012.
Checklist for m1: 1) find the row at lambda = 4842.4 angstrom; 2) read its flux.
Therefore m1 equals 2.127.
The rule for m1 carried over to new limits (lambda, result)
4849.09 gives 1.881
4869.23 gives 1.811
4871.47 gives 1.887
